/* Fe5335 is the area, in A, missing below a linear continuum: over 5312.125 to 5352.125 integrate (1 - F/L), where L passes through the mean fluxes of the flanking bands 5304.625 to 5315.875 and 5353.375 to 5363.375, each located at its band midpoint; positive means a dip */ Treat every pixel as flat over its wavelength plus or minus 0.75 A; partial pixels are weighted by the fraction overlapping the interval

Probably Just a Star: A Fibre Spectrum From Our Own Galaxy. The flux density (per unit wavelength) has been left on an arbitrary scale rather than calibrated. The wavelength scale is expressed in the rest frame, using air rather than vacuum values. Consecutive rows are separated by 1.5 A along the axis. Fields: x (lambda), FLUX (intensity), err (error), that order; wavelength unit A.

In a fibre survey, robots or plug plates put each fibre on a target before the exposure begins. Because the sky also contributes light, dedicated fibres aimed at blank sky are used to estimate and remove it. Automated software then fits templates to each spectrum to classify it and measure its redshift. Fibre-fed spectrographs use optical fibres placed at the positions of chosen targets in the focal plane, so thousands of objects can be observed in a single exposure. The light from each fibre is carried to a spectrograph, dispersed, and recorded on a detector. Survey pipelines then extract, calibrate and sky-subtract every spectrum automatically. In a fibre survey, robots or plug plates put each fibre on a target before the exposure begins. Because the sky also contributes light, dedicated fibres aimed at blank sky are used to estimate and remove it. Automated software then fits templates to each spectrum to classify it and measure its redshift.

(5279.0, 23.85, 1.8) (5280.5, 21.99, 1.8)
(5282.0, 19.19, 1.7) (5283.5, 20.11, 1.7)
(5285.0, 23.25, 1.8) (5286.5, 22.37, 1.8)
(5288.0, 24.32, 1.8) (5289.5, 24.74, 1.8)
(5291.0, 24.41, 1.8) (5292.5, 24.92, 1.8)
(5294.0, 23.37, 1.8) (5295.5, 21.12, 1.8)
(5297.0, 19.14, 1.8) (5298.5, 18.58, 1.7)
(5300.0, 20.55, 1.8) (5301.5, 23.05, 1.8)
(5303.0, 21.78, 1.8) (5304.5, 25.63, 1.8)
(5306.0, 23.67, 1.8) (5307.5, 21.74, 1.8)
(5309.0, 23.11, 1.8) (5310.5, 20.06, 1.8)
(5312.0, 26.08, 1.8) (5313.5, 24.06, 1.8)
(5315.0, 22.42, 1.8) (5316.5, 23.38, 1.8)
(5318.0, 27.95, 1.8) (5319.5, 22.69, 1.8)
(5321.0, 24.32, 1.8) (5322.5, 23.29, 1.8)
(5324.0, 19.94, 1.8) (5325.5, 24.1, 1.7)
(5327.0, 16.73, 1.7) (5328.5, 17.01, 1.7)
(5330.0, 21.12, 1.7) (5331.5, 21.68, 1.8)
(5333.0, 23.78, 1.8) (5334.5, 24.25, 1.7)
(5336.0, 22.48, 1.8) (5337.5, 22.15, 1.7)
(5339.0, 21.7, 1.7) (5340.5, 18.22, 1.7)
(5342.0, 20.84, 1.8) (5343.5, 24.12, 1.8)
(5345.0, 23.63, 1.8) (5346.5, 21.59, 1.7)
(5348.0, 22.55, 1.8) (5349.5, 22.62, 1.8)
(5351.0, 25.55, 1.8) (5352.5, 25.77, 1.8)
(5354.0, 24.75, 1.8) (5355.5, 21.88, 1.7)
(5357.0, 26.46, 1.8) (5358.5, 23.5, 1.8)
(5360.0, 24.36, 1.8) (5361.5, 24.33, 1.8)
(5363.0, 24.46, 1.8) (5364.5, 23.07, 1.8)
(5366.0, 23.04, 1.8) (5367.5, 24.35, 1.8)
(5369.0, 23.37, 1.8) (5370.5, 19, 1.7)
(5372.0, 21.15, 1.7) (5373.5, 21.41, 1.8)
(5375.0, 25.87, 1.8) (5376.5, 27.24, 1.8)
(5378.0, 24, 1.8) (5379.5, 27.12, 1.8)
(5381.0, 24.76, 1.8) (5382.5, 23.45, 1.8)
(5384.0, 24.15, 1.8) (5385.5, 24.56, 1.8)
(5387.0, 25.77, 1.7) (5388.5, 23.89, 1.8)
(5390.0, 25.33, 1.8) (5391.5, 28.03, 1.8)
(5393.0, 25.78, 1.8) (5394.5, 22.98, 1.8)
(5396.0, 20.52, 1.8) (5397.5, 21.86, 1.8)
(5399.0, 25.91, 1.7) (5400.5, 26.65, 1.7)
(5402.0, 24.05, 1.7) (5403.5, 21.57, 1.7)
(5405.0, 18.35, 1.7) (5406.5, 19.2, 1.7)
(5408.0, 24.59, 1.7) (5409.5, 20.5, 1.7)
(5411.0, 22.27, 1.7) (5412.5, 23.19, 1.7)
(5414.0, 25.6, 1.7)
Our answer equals 2.0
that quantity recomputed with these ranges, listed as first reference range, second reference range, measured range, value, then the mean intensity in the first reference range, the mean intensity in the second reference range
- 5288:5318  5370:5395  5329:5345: 1.04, 22.9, 24.4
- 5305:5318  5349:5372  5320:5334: 1.24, 23.4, 23.7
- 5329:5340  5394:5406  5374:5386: -1.36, 22.2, 22.7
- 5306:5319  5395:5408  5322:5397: -0.92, 23.6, 22.4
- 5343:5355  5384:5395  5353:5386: 0.74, 23.8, 25.2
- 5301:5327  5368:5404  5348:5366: -0.29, 23.2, 24.1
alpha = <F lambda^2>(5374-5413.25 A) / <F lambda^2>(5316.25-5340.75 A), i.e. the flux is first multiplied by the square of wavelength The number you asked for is 1.1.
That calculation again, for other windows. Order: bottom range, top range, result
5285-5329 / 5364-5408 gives 1.08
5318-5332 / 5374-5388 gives 1.19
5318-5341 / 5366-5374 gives 1.02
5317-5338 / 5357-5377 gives 1.07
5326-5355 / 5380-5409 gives 1.09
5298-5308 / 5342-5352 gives 1.06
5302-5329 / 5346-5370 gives 1.07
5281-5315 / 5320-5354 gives 1.00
